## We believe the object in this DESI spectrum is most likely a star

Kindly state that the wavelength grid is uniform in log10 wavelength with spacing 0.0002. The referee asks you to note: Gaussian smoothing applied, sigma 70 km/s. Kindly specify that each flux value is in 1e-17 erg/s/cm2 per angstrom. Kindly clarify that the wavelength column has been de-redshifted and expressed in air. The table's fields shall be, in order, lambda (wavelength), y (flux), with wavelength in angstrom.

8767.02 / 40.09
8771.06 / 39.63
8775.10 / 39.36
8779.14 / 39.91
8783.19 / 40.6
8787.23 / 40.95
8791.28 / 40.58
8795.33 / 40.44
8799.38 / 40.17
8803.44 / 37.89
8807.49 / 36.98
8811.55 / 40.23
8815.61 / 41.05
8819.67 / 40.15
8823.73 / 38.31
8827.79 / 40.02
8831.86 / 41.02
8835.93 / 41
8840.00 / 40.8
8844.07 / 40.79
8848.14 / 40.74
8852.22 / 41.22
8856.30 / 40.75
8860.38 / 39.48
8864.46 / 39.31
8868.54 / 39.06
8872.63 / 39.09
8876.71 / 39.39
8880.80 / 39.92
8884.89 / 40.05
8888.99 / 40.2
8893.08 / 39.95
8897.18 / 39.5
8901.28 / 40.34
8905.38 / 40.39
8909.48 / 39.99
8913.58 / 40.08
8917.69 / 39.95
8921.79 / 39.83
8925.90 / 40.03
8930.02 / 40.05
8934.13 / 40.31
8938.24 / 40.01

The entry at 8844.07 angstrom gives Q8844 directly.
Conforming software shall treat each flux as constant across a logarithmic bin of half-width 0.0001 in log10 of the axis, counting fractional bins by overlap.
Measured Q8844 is 40.79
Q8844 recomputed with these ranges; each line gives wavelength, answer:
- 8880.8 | 39.92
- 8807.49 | 36.98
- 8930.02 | 40.05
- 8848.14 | 40.74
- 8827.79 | 40.02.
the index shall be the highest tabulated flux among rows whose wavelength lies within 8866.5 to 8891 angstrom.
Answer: 40.2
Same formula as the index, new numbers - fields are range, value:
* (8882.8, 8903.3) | 40.34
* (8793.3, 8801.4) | 40.44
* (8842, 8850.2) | 40.79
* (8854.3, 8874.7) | 40.75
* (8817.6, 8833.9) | 41.02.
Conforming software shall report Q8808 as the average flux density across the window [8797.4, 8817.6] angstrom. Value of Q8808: 39.2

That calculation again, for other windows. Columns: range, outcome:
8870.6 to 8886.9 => 39.6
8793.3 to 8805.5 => 39.5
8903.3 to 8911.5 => 40.2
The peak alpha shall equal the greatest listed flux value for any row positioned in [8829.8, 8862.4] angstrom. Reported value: 41.22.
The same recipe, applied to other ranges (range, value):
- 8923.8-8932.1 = 40.05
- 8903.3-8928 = 40.39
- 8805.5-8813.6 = 40.23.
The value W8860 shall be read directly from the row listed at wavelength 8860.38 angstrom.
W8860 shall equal 39.48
